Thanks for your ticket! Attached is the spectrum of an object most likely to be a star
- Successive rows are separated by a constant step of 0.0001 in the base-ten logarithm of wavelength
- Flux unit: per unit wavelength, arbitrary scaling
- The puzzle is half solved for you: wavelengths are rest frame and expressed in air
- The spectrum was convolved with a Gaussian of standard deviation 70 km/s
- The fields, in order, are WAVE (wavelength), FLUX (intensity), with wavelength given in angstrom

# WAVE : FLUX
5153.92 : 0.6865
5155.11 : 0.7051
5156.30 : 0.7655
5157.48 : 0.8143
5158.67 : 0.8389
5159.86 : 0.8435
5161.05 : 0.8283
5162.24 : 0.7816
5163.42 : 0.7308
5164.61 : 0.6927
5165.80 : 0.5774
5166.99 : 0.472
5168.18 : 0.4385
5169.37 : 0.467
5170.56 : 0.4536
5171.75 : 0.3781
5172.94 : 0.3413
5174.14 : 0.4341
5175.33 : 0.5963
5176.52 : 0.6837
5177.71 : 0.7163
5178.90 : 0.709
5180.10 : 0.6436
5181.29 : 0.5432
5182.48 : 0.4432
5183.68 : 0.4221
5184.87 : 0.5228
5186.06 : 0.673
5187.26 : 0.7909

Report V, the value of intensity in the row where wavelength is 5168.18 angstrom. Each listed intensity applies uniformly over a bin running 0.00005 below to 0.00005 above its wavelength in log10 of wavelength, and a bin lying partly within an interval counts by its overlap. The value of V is 0.4385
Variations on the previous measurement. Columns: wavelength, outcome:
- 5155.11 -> 0.7051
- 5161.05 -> 0.8283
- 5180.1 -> 0.6436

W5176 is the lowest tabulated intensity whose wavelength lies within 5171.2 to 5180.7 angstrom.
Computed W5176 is 0.3413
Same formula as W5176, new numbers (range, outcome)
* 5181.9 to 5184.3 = 0.4221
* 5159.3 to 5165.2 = 0.6927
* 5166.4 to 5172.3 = 0.3781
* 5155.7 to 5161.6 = 0.7655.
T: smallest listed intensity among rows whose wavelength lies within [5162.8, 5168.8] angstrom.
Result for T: 0.4385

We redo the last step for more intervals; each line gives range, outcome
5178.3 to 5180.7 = 0.6436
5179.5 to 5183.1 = 0.4432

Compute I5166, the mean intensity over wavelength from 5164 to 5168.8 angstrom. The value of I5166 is 0.545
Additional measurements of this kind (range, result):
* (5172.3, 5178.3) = 0.553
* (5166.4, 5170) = 0.459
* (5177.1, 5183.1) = 0.61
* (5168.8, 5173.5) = 0.41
